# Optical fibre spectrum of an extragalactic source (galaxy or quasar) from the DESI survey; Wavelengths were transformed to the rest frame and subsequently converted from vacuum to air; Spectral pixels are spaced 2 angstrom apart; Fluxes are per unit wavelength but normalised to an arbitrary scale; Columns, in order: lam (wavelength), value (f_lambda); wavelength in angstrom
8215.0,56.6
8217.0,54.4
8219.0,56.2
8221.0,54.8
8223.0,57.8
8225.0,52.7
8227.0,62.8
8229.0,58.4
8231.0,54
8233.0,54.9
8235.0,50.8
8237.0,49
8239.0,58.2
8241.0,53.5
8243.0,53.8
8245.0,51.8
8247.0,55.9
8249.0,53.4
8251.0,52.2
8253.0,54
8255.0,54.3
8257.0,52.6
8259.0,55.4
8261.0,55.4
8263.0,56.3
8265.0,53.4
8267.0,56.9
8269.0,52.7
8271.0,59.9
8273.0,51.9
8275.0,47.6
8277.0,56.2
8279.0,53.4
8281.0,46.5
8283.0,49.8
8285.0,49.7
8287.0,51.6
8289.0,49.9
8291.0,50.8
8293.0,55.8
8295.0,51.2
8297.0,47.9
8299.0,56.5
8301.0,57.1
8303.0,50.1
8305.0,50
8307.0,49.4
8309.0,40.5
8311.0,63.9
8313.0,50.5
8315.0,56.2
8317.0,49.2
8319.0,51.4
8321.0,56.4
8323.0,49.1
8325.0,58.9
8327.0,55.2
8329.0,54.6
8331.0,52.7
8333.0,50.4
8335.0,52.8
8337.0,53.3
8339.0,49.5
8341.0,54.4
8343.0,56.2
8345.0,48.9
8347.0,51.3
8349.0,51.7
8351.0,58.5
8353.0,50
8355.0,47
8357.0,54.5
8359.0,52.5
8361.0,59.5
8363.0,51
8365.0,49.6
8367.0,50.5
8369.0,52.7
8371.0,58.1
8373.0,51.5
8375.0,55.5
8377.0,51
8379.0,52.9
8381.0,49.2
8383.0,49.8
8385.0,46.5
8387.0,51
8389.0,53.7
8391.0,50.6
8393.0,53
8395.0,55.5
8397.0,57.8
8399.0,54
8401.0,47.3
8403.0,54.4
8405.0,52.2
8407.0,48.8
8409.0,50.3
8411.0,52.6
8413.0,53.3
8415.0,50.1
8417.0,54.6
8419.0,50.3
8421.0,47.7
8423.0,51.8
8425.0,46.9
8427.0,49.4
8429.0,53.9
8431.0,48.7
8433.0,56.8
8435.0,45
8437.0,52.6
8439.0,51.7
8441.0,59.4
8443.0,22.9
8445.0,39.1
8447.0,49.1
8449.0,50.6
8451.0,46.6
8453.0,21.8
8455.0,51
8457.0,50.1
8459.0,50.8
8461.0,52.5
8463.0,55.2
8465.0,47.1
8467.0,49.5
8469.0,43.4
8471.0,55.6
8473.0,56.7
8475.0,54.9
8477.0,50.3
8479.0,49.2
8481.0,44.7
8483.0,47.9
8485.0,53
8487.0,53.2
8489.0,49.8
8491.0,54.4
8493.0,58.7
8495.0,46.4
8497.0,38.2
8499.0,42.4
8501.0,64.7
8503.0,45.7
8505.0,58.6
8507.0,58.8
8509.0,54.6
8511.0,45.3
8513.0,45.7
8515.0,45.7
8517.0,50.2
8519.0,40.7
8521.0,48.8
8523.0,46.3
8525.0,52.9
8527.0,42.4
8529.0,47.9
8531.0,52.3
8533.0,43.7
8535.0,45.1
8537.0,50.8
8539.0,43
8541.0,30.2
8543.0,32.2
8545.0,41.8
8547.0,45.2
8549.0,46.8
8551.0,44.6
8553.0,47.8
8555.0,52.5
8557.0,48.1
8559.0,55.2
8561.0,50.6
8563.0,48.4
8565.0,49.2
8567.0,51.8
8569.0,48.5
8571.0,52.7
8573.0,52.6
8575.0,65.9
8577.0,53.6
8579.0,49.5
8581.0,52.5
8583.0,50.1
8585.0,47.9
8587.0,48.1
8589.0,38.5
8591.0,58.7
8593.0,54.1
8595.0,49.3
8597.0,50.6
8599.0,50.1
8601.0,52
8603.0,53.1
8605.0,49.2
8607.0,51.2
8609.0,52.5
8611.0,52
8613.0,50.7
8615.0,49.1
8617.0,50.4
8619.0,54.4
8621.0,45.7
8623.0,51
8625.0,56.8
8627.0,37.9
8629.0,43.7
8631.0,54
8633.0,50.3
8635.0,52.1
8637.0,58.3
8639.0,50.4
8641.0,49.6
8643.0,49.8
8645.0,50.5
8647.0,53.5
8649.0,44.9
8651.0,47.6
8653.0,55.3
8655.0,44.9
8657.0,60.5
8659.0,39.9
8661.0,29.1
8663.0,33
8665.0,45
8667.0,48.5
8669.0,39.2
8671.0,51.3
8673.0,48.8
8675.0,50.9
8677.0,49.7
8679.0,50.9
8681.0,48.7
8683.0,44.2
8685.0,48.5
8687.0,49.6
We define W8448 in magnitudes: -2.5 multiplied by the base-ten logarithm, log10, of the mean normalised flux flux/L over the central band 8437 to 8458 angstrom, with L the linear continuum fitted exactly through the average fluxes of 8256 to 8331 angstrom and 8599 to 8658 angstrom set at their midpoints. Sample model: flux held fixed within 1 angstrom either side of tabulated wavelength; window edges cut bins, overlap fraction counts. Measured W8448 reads 0.16 mag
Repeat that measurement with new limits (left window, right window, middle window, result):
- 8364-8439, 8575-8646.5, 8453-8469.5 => 0.06 mag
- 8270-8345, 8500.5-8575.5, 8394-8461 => 0.02 mag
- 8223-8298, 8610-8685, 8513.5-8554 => 0.11 mag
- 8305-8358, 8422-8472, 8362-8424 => -0.04 mag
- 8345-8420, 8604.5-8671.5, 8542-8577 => 0.01 mag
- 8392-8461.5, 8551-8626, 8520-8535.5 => 0.07 mag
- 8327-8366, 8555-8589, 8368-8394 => 0.01 mag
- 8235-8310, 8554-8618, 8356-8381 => -0.02 mag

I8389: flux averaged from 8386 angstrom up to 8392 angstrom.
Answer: 51.8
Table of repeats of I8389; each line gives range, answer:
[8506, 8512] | 52.9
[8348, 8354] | 53.4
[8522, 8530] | 47.4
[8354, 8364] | 52.9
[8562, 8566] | 48.8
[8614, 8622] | 49.9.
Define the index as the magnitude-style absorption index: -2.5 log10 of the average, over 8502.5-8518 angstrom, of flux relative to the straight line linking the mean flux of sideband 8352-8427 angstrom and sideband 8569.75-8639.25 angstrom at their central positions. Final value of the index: 0.01 mag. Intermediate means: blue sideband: 51.8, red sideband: 51.1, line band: 50.7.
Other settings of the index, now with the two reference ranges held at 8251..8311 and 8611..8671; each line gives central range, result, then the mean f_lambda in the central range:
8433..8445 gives 0.09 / 46.6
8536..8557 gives 0.13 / 43.7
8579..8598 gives -0.02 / 50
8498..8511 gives -0.08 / 53.5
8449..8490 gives 0.02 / 49.2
